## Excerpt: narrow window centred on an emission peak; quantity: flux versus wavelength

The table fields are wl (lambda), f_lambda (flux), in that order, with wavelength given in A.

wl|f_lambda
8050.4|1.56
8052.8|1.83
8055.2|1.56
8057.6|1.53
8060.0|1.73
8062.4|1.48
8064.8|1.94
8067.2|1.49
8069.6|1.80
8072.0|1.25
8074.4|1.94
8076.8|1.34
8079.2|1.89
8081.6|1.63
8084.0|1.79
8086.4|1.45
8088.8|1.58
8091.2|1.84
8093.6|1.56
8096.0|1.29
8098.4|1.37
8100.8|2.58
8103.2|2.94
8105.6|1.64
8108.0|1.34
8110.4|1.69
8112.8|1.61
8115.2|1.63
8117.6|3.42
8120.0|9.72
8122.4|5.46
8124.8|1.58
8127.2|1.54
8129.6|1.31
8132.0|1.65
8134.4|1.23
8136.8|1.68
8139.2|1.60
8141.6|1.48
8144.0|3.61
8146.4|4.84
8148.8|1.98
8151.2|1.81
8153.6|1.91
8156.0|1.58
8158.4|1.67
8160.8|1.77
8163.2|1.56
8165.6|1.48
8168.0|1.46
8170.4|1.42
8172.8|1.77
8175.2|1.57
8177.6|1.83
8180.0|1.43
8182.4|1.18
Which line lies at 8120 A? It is H-alpha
